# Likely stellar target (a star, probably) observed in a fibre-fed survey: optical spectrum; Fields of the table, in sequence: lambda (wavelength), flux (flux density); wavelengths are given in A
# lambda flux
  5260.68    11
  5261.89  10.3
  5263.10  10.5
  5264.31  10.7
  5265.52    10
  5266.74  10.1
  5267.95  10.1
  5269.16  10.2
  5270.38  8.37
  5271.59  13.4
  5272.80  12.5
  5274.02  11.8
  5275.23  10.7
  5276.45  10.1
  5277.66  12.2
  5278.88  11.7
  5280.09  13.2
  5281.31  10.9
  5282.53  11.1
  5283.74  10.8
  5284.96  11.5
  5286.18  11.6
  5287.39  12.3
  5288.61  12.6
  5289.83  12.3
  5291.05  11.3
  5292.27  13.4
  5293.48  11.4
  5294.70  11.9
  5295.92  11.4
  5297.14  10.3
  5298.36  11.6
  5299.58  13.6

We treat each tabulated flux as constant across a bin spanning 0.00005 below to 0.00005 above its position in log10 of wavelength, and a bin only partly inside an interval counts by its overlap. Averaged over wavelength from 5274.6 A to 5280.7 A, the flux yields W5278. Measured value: 11.6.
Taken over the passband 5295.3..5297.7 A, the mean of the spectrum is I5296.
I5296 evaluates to 10.9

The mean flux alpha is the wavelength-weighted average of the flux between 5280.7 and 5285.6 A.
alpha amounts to 11.1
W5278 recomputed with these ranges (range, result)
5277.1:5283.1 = 11.8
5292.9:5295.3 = 11.6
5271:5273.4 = 13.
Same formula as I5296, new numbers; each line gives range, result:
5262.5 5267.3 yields 10.3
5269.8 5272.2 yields 11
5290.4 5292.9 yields 12.4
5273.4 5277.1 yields 10.9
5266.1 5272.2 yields 10.4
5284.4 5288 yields 11.8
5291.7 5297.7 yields 11.7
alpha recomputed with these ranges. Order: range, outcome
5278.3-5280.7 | 12.5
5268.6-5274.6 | 11.3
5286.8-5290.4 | 12.4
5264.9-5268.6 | 10.1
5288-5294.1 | 12.2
